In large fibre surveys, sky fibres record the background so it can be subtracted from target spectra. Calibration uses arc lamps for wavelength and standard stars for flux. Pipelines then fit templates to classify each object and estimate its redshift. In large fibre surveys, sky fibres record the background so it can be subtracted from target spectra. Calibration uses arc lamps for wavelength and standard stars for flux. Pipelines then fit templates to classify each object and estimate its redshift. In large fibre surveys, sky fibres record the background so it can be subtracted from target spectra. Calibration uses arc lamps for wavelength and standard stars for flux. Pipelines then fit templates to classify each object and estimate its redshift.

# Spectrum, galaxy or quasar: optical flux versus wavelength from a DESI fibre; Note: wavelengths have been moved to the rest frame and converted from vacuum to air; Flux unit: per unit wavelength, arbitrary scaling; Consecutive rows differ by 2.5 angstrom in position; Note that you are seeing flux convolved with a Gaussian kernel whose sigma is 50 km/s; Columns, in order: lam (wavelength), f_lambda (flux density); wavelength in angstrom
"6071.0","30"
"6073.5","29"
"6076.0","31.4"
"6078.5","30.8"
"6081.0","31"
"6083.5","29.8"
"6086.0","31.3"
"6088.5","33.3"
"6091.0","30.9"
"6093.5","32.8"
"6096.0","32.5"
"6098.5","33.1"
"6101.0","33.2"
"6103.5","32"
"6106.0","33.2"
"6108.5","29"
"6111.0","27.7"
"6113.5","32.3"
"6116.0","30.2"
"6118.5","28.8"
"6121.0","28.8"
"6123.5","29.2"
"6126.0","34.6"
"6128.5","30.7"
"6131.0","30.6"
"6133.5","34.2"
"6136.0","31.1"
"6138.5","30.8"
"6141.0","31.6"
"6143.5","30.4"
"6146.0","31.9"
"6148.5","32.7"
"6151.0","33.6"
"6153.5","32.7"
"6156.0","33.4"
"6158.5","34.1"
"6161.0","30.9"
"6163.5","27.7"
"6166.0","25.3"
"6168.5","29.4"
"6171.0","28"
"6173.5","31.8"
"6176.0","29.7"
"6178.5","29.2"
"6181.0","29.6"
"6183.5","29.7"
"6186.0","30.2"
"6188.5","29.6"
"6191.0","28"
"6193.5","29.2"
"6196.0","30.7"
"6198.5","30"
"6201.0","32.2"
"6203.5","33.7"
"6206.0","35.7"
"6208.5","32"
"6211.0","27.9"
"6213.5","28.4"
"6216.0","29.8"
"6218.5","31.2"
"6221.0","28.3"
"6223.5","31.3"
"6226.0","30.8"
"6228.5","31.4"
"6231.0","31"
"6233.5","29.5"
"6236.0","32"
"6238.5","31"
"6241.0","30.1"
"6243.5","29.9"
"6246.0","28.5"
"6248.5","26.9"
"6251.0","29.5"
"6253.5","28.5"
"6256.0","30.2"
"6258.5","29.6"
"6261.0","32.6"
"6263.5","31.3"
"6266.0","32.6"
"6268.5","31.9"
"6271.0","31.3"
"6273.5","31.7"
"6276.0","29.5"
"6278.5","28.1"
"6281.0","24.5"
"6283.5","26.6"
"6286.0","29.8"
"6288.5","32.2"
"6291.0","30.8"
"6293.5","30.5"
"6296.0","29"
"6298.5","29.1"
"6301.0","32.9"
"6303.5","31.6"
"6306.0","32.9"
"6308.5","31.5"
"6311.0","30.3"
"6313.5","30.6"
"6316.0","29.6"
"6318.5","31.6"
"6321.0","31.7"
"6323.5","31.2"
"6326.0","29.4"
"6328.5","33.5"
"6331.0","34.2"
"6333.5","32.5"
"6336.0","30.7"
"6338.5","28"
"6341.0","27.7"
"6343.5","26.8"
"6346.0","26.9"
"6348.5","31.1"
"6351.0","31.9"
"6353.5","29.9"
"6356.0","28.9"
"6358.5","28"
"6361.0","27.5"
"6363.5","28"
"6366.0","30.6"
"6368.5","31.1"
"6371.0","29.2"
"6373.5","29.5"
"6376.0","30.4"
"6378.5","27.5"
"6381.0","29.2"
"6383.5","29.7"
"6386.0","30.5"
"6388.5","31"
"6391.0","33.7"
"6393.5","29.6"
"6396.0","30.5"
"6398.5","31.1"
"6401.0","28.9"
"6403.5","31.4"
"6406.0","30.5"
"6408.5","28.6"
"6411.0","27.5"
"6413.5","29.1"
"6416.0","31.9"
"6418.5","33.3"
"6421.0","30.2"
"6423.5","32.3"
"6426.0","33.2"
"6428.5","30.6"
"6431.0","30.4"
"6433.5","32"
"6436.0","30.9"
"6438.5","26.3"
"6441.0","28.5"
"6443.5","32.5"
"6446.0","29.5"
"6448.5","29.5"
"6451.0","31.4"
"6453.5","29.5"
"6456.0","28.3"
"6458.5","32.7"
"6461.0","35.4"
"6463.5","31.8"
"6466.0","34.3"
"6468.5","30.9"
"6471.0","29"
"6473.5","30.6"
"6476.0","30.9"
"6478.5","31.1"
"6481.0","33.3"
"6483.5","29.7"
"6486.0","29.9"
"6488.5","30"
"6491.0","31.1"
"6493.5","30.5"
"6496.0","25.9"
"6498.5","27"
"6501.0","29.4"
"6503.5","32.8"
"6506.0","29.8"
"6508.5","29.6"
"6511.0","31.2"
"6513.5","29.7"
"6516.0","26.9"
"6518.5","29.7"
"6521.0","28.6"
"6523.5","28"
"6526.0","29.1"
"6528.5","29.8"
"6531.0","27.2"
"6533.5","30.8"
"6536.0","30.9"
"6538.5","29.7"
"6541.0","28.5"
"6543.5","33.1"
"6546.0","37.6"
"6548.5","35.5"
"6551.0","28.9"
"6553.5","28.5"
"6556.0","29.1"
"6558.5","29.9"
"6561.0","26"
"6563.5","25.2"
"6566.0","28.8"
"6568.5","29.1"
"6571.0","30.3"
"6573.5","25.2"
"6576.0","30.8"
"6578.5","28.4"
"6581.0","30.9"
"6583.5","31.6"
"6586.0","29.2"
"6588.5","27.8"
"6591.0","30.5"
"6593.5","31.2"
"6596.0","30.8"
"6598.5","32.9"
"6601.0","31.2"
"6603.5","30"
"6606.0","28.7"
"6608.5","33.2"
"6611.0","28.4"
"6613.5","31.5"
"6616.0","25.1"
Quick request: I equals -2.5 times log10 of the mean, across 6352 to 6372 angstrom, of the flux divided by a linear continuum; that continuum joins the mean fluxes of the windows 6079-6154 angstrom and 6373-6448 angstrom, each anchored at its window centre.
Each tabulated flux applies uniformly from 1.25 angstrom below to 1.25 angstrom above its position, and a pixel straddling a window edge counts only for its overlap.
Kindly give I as 0.05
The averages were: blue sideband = 31.4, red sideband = 30.3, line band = 29.2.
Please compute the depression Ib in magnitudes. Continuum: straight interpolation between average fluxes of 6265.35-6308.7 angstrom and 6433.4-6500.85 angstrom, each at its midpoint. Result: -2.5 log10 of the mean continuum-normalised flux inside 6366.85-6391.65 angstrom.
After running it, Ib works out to 0.01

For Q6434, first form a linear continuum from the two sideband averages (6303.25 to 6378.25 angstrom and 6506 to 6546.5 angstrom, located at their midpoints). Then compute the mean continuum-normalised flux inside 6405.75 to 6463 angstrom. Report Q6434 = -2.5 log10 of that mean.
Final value -0.022 mag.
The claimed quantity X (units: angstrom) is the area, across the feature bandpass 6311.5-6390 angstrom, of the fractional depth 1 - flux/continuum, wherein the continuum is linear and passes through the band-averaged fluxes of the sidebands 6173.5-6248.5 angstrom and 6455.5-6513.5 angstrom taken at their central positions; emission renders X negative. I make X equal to 1.4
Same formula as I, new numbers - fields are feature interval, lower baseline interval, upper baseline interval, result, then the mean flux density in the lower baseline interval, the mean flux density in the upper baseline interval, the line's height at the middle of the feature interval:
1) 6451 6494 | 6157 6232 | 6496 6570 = -0.05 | 30.2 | 29.6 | 29.7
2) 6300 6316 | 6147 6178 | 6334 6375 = -0.07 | 30.7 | 29.2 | 29.6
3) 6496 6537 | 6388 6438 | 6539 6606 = 0.04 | 30.8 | 30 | 30.3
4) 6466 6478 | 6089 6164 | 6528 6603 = -0.02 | 31.5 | 30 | 30.3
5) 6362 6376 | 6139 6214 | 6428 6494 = 0.04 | 30.7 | 30.8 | 30.7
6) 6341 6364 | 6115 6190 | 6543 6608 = 0.06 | 30.7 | 30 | 30.4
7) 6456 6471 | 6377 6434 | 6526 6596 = -0.07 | 30.5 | 29.8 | 30.3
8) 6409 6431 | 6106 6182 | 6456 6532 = -0.02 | 30.7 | 30.2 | 30.3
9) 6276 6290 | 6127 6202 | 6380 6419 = 0.08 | 30.6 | 30.4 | 30.5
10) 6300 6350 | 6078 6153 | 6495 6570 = -0.01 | 31.4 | 29.6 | 30.5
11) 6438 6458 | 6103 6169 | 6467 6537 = 0.01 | 31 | 29.8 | 30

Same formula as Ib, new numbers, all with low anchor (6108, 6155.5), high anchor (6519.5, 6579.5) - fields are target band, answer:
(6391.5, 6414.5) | 0.01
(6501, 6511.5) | -0.03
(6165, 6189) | 0.06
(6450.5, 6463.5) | -0.06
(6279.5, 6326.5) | 0.01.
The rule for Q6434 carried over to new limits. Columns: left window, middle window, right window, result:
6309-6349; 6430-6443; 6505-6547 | 0.014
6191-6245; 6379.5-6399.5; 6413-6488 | 0.010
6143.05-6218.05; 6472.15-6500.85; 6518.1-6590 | -0.007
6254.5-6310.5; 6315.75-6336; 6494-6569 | -0.051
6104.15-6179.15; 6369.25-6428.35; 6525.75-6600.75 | -0.004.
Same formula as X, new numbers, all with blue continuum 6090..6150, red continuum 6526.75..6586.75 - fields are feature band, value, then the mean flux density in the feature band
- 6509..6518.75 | 0.2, 29.4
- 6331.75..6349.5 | 0.8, 29.2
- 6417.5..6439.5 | -0.6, 31.1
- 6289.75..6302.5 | 0.1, 30.5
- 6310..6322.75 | -0.1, 30.8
